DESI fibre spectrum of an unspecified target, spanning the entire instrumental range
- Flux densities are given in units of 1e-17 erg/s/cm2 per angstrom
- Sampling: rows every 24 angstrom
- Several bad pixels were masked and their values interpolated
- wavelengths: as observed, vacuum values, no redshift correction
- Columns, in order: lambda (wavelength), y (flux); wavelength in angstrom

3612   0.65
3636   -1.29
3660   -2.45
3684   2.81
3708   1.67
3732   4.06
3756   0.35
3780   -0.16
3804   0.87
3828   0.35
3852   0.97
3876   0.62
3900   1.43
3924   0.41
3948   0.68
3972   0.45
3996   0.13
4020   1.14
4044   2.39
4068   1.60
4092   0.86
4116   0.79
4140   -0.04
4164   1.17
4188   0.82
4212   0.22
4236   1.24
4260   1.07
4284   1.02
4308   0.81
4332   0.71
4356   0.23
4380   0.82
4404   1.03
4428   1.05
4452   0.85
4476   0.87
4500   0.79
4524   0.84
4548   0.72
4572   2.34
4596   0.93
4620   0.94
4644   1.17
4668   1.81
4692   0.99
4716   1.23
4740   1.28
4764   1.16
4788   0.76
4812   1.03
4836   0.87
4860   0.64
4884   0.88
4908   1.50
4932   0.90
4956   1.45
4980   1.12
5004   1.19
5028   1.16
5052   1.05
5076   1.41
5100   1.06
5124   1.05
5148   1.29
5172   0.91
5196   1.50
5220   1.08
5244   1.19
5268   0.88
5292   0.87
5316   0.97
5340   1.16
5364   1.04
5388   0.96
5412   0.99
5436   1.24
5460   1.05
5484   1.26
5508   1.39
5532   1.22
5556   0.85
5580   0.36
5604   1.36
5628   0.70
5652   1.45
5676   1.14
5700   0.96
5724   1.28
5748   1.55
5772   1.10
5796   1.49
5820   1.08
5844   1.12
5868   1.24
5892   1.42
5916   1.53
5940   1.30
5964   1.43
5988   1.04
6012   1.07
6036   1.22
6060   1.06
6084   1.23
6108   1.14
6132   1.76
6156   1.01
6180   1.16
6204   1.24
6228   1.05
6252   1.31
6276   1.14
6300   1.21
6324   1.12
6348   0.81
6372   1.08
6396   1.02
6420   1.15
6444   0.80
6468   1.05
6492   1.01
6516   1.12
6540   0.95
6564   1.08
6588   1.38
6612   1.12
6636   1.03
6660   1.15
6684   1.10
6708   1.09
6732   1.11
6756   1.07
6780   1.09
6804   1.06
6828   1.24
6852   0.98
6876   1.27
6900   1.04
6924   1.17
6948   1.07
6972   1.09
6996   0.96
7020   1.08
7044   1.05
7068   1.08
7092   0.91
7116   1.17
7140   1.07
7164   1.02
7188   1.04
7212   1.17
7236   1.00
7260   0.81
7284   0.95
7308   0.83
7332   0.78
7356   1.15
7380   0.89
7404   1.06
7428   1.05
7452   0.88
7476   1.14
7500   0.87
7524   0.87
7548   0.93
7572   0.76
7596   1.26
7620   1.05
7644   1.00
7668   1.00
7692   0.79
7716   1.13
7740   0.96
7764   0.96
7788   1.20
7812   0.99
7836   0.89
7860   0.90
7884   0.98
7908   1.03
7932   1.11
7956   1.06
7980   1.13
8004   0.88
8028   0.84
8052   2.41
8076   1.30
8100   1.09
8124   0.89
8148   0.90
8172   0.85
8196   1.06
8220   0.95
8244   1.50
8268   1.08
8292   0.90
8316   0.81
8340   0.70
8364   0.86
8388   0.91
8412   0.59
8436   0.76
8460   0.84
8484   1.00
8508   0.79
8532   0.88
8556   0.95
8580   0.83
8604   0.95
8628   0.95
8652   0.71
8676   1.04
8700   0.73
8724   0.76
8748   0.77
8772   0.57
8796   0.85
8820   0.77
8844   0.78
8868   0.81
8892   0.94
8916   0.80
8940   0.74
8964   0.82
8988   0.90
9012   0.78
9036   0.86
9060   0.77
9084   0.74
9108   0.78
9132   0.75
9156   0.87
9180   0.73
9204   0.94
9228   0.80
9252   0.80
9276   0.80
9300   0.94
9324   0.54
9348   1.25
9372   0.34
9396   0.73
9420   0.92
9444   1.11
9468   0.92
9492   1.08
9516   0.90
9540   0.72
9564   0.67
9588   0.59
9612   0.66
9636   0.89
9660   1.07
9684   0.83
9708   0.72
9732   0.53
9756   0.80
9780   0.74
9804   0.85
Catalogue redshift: 0.226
